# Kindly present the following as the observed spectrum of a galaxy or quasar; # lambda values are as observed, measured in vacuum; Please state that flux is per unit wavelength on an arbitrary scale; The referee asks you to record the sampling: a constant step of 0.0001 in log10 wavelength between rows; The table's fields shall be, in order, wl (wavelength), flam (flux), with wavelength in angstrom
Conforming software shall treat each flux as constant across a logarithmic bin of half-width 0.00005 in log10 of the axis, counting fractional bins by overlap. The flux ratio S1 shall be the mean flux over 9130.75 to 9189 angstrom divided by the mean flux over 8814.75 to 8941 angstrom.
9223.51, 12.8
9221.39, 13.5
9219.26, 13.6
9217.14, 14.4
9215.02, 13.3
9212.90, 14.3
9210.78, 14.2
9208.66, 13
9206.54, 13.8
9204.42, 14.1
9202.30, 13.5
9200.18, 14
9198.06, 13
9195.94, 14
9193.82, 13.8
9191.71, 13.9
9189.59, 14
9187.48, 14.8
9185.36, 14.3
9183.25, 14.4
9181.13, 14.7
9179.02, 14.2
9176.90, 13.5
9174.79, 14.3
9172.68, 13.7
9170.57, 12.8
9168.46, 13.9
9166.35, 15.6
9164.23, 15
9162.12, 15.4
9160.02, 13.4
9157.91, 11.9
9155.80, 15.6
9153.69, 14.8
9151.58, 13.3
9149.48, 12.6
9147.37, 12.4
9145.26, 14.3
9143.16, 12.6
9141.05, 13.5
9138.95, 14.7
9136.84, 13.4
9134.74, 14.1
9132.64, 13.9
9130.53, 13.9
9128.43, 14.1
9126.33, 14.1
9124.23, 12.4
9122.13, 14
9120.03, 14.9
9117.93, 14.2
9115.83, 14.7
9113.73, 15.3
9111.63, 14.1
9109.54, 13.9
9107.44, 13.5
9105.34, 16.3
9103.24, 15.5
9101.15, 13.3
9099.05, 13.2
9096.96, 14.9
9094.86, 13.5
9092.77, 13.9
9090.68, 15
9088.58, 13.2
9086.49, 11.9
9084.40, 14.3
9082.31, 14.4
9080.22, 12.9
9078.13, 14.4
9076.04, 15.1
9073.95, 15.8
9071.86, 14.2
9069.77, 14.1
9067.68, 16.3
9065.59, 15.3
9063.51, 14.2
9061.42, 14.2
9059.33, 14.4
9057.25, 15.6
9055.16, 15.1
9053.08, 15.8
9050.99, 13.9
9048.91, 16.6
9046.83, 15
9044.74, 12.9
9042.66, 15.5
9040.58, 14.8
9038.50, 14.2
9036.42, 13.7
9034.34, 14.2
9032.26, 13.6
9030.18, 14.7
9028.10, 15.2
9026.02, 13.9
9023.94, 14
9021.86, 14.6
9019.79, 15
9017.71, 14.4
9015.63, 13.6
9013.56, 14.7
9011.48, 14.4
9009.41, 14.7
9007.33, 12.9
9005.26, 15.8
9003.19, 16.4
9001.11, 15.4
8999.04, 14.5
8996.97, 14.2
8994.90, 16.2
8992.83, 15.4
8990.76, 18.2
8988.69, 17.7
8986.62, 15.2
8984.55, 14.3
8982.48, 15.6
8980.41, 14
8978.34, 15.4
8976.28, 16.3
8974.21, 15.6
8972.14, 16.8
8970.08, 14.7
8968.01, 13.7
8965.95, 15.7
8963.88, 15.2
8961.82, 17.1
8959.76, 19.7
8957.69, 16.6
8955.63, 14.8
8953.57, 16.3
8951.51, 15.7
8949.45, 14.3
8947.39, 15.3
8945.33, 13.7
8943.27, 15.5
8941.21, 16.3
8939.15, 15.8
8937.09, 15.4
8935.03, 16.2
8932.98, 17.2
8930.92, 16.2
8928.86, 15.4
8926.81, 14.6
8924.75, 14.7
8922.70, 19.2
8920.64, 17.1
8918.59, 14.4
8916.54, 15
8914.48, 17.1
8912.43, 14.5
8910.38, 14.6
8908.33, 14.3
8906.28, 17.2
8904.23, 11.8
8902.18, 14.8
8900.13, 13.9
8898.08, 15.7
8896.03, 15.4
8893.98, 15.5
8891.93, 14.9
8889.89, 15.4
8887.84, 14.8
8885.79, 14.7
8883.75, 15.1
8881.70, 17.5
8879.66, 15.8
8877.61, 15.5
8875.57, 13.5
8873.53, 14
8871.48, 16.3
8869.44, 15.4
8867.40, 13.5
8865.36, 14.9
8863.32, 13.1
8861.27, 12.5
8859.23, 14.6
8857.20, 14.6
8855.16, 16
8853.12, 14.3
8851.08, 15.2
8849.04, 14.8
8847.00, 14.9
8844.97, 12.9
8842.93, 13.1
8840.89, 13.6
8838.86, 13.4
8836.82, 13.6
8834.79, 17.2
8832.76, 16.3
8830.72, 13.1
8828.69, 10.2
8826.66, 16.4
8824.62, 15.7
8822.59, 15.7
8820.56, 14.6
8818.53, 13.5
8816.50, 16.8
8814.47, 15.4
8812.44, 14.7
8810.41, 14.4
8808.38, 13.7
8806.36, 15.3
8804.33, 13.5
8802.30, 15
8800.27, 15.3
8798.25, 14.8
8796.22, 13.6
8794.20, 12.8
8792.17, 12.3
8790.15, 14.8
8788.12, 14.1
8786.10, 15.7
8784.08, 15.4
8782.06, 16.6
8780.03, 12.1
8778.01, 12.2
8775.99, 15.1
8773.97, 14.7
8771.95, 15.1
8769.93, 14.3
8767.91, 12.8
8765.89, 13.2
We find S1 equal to 0.93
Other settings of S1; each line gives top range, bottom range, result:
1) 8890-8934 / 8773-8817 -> 1.07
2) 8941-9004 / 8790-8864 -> 1.09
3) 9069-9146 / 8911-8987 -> 0.90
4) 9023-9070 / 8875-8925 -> 0.96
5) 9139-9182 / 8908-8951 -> 0.89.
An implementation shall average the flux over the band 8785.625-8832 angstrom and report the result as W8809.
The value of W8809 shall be 14.4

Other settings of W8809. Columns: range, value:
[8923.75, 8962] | 15.8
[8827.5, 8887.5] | 14.5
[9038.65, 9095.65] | 14.5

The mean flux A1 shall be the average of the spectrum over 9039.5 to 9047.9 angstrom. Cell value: 14.6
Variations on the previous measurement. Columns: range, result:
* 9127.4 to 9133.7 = 14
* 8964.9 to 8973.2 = 15.2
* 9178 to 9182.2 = 14.4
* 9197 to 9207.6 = 13.7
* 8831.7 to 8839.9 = 15.1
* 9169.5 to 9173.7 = 13.3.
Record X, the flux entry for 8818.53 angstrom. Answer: 13.5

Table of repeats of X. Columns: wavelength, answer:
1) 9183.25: 14.4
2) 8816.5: 16.8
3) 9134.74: 14.1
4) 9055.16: 15.1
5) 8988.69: 17.7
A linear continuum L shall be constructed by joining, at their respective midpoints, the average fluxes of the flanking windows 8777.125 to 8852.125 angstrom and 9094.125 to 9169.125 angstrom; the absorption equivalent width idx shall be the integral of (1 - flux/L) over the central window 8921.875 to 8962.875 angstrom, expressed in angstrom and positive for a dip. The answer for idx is -4.9 angstrom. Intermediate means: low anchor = 14.4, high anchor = 14.1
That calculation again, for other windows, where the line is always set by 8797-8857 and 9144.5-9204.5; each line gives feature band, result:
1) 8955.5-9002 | -4.71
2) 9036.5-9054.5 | -0.74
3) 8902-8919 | -0.51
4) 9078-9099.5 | 0.53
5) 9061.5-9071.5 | -0.48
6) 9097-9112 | -0.23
